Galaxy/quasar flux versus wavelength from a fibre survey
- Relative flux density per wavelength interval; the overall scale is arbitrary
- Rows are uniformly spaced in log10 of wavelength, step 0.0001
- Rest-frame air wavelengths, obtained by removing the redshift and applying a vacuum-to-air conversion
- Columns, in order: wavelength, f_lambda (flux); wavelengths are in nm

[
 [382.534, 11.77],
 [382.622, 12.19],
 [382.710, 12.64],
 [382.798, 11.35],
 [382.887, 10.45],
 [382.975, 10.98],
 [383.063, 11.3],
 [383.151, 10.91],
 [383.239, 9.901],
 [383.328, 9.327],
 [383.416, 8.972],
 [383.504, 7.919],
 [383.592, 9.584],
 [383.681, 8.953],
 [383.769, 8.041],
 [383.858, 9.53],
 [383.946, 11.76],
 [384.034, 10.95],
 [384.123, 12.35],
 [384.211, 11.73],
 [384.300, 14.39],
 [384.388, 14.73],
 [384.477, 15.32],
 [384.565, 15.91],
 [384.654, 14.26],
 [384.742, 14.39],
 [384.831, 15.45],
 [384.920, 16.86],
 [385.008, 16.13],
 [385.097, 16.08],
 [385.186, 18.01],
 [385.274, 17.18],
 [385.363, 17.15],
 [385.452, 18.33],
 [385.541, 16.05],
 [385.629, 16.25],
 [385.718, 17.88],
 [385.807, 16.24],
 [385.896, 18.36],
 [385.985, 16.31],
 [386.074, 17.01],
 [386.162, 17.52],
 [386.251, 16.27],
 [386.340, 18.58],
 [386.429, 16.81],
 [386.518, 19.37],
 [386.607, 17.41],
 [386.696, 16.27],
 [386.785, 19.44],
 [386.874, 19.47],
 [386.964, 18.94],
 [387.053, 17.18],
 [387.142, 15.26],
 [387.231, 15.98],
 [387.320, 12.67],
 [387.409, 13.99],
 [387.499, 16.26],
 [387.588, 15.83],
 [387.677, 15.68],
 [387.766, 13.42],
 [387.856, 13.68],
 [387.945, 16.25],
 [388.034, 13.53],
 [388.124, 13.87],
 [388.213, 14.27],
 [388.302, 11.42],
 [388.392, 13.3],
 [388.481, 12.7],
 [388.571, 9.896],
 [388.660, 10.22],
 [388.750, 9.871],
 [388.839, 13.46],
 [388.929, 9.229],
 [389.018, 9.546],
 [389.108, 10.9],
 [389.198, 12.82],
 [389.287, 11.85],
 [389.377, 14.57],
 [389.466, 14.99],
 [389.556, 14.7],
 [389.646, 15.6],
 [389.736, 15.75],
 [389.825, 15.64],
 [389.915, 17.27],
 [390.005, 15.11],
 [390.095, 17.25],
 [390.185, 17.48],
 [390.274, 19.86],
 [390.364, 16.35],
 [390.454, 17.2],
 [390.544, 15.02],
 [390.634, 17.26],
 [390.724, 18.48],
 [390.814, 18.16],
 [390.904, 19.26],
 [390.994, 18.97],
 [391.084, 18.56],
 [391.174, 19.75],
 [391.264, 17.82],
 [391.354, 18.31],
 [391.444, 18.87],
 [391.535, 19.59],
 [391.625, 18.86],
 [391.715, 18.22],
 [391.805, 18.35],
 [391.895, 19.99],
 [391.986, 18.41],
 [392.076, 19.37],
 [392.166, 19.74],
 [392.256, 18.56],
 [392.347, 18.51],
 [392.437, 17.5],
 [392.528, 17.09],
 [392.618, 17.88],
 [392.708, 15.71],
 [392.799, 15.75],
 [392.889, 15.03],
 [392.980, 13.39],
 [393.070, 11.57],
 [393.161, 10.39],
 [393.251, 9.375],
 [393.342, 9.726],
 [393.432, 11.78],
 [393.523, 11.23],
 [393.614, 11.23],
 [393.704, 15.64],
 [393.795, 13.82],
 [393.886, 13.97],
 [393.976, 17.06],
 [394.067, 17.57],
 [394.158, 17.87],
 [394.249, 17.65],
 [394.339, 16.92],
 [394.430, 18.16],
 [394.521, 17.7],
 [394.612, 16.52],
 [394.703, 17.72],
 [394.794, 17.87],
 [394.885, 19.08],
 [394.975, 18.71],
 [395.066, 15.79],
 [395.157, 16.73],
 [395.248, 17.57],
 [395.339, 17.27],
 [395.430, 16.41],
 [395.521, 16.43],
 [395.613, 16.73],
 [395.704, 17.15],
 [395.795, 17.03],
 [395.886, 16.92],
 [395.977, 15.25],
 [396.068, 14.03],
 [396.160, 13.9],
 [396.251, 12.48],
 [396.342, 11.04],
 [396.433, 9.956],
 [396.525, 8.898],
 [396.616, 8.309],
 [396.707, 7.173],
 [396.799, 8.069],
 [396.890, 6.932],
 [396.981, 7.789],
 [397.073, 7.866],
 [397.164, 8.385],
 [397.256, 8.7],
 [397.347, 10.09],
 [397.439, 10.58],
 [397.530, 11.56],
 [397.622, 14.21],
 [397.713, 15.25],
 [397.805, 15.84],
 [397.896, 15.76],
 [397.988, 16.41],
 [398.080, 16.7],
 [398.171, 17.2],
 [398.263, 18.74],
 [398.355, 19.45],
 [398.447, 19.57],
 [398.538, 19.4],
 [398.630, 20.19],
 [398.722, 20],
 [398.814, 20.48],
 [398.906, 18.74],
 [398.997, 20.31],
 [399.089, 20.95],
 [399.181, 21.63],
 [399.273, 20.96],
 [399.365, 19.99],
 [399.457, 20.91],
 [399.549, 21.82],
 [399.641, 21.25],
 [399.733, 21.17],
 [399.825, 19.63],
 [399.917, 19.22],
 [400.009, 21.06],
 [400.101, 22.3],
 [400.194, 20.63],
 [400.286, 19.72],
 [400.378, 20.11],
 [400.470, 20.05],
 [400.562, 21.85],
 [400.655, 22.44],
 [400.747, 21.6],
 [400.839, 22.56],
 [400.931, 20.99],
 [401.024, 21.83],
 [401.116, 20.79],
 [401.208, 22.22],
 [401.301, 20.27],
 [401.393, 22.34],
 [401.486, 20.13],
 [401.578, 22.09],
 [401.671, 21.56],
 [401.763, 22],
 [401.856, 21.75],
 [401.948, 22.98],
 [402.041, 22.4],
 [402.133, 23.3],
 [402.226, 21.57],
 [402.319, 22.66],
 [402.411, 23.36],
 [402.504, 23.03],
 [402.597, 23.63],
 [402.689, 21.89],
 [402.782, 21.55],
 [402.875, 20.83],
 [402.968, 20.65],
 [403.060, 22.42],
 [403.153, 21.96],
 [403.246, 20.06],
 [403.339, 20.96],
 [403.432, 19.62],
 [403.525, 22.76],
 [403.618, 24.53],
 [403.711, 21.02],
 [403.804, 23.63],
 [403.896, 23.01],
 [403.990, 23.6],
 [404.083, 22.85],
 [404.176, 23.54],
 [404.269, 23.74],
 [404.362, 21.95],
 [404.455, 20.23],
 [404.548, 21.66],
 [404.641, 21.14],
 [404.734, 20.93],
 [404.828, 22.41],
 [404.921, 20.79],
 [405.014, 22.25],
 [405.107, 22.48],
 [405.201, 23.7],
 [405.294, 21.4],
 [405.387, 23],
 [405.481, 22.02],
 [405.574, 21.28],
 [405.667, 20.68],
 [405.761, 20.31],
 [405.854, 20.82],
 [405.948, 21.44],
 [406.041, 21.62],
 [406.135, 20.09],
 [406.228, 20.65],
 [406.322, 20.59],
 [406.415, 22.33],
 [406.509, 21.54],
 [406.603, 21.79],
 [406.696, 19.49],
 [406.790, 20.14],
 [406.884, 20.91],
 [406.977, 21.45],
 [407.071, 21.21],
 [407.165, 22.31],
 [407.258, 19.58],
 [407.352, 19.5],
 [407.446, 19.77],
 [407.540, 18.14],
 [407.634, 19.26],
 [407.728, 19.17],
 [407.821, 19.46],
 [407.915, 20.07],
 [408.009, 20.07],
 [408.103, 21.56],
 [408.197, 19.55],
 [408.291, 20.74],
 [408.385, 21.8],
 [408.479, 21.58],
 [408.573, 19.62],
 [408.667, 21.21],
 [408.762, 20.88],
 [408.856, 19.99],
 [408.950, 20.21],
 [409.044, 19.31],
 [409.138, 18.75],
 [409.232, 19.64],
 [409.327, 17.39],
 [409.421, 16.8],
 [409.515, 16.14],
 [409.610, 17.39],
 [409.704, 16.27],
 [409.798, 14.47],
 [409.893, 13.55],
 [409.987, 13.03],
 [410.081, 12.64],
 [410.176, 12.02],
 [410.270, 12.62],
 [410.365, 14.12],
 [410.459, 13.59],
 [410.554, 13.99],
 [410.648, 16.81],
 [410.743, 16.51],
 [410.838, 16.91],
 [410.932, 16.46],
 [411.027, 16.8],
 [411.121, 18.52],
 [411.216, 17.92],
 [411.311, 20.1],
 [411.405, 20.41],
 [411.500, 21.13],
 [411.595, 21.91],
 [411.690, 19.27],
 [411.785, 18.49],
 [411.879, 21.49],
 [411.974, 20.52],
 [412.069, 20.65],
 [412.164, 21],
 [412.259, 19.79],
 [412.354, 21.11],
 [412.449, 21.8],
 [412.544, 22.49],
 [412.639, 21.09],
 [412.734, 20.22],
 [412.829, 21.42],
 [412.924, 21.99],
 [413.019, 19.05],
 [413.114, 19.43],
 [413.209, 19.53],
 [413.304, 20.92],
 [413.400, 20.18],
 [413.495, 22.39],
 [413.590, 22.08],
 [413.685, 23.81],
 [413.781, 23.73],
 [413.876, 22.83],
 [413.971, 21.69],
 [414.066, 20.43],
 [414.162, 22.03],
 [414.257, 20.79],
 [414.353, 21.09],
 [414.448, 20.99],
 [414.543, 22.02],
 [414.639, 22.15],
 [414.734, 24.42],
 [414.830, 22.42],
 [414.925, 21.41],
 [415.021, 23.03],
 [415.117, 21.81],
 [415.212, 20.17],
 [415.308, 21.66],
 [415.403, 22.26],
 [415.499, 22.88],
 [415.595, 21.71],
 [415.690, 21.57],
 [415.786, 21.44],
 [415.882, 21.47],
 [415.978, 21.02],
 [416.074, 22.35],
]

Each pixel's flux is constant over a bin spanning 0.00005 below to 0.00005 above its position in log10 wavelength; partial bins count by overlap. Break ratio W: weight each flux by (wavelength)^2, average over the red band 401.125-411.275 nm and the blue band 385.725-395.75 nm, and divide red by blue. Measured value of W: 1.36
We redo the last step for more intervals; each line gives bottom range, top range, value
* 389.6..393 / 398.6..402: 1.25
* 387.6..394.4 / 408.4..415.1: 1.40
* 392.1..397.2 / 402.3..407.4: 1.58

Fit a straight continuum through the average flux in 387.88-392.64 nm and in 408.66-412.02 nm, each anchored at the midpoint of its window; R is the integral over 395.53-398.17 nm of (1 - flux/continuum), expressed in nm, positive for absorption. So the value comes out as 0.65 nm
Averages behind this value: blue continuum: 16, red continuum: 17.4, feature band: 12.4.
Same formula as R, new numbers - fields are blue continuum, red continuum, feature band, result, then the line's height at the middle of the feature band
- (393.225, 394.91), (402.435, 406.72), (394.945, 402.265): 0.294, 18.1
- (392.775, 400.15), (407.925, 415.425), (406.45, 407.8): -0.141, 18.4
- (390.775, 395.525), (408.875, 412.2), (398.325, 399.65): -0.272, 16.9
